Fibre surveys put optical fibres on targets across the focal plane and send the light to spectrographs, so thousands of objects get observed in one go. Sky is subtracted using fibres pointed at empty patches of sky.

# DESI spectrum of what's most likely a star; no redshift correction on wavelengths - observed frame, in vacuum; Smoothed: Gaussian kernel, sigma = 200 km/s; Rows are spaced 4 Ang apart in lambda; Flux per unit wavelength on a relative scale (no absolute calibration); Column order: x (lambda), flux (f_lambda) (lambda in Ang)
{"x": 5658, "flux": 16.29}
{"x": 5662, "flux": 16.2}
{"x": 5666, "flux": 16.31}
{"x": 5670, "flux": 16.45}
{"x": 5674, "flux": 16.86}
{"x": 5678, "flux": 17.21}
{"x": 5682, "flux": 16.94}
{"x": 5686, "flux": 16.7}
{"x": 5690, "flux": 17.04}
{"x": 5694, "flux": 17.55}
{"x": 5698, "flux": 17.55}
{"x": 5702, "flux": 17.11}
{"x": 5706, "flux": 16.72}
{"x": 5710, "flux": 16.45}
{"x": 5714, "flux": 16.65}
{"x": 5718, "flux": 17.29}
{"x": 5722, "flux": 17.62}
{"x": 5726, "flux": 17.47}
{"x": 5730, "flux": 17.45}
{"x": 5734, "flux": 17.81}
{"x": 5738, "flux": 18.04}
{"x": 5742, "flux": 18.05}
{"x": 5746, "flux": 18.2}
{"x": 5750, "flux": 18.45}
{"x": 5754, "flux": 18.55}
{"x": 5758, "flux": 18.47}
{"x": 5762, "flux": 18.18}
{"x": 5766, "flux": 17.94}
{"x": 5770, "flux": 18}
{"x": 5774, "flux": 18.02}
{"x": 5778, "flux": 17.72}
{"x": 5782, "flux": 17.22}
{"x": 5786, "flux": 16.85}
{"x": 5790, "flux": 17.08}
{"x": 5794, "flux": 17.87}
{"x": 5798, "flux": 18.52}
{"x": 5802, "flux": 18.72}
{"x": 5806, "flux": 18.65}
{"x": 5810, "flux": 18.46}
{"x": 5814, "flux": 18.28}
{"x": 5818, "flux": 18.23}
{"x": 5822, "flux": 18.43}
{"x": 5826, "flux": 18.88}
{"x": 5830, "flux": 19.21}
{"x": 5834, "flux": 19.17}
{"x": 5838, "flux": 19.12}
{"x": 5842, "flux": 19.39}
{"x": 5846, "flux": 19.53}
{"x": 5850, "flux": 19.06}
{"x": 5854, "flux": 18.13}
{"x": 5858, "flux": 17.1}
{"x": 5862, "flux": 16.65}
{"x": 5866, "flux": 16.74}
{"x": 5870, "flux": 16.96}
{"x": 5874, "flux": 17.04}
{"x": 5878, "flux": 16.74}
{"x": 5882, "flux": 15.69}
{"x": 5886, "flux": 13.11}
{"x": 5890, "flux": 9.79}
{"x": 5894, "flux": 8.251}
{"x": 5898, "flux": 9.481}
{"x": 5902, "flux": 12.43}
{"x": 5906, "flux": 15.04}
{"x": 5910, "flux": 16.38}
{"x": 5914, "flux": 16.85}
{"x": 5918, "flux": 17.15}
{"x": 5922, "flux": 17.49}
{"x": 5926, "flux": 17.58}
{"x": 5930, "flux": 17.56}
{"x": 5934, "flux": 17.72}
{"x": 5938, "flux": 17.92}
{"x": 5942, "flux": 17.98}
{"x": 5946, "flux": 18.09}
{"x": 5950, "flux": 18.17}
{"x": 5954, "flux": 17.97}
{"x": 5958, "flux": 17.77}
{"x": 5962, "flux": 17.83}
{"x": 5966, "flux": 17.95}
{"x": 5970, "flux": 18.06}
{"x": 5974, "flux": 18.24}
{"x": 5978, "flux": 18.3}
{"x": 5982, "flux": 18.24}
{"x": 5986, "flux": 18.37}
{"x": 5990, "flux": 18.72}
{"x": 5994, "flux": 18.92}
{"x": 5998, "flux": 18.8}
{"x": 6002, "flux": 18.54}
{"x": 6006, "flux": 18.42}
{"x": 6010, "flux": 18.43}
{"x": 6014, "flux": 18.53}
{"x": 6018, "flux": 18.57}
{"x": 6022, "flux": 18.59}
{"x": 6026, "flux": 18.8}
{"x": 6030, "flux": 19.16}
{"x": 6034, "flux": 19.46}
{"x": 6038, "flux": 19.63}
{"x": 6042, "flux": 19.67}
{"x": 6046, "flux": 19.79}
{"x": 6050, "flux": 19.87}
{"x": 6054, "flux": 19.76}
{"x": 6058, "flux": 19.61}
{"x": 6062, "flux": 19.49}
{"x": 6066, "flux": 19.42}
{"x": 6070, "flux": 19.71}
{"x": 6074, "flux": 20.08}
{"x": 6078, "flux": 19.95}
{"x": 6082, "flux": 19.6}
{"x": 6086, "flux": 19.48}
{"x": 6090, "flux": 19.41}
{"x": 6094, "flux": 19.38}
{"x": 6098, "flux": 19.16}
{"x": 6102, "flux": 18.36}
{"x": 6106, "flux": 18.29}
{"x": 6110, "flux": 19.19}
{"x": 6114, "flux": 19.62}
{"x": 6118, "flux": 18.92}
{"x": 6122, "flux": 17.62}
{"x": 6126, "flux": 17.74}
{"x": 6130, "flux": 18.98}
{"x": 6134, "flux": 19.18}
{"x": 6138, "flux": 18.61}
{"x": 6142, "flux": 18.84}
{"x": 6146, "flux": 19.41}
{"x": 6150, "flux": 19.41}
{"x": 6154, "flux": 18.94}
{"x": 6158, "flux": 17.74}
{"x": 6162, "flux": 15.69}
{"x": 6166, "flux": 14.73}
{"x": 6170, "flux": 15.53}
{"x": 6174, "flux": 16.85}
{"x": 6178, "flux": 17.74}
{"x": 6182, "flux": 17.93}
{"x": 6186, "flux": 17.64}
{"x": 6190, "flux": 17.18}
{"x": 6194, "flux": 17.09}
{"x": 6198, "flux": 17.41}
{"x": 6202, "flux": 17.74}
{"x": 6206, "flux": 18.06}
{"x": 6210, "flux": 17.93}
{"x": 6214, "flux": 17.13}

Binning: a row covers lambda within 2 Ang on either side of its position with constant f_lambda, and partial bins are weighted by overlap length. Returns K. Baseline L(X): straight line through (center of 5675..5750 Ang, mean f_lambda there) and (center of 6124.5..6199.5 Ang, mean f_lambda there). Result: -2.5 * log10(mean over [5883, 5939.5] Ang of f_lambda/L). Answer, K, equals 0.186 mag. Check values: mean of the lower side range 17.3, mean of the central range 14.8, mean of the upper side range 17.7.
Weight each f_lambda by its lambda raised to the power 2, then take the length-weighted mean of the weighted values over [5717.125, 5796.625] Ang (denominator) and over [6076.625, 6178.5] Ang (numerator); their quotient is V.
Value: 1.2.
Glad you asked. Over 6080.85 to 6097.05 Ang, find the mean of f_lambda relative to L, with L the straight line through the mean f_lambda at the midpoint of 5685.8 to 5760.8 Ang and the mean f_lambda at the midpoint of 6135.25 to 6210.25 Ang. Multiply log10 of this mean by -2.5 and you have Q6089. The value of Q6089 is -0.11 mag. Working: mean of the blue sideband 17.6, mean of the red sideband 17.6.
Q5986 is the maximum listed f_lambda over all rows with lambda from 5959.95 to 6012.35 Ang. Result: 18.92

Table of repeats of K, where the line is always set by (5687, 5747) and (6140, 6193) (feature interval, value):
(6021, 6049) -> -0.11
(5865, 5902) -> 0.27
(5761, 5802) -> -0.02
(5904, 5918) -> 0.08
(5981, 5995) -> -0.07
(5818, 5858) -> -0.09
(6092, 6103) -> -0.09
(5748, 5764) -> -0.06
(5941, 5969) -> -0.03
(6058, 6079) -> -0.13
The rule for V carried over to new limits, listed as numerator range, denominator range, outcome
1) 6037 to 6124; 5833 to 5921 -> 1.31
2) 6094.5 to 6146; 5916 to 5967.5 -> 1.12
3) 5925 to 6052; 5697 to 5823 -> 1.12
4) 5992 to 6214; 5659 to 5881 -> 1.17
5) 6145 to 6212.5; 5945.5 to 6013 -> 1.02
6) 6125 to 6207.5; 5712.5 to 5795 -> 1.15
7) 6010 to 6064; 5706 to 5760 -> 1.21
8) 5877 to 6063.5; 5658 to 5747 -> 1.12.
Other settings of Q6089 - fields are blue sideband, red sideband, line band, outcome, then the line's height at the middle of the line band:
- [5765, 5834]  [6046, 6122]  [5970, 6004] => 0.027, 19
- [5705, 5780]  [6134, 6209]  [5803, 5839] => -0.058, 17.7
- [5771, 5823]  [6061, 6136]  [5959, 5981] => 0.034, 18.6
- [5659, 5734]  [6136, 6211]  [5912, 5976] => -0.029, 17.3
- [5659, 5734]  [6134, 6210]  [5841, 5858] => -0.096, 17.2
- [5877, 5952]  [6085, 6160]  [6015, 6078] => -0.108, 17.6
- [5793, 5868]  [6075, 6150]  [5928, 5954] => 0.045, 18.7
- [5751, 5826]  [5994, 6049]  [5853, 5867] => 0.076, 18.4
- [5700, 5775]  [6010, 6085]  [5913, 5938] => 0.077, 18.7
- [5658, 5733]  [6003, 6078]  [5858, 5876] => 0.077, 18.1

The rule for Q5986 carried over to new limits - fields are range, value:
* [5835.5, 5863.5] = 19.53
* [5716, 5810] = 18.72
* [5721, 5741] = 18.04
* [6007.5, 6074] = 20.08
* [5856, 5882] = 17.1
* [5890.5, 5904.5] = 12.43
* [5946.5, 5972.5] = 18.17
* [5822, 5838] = 19.21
